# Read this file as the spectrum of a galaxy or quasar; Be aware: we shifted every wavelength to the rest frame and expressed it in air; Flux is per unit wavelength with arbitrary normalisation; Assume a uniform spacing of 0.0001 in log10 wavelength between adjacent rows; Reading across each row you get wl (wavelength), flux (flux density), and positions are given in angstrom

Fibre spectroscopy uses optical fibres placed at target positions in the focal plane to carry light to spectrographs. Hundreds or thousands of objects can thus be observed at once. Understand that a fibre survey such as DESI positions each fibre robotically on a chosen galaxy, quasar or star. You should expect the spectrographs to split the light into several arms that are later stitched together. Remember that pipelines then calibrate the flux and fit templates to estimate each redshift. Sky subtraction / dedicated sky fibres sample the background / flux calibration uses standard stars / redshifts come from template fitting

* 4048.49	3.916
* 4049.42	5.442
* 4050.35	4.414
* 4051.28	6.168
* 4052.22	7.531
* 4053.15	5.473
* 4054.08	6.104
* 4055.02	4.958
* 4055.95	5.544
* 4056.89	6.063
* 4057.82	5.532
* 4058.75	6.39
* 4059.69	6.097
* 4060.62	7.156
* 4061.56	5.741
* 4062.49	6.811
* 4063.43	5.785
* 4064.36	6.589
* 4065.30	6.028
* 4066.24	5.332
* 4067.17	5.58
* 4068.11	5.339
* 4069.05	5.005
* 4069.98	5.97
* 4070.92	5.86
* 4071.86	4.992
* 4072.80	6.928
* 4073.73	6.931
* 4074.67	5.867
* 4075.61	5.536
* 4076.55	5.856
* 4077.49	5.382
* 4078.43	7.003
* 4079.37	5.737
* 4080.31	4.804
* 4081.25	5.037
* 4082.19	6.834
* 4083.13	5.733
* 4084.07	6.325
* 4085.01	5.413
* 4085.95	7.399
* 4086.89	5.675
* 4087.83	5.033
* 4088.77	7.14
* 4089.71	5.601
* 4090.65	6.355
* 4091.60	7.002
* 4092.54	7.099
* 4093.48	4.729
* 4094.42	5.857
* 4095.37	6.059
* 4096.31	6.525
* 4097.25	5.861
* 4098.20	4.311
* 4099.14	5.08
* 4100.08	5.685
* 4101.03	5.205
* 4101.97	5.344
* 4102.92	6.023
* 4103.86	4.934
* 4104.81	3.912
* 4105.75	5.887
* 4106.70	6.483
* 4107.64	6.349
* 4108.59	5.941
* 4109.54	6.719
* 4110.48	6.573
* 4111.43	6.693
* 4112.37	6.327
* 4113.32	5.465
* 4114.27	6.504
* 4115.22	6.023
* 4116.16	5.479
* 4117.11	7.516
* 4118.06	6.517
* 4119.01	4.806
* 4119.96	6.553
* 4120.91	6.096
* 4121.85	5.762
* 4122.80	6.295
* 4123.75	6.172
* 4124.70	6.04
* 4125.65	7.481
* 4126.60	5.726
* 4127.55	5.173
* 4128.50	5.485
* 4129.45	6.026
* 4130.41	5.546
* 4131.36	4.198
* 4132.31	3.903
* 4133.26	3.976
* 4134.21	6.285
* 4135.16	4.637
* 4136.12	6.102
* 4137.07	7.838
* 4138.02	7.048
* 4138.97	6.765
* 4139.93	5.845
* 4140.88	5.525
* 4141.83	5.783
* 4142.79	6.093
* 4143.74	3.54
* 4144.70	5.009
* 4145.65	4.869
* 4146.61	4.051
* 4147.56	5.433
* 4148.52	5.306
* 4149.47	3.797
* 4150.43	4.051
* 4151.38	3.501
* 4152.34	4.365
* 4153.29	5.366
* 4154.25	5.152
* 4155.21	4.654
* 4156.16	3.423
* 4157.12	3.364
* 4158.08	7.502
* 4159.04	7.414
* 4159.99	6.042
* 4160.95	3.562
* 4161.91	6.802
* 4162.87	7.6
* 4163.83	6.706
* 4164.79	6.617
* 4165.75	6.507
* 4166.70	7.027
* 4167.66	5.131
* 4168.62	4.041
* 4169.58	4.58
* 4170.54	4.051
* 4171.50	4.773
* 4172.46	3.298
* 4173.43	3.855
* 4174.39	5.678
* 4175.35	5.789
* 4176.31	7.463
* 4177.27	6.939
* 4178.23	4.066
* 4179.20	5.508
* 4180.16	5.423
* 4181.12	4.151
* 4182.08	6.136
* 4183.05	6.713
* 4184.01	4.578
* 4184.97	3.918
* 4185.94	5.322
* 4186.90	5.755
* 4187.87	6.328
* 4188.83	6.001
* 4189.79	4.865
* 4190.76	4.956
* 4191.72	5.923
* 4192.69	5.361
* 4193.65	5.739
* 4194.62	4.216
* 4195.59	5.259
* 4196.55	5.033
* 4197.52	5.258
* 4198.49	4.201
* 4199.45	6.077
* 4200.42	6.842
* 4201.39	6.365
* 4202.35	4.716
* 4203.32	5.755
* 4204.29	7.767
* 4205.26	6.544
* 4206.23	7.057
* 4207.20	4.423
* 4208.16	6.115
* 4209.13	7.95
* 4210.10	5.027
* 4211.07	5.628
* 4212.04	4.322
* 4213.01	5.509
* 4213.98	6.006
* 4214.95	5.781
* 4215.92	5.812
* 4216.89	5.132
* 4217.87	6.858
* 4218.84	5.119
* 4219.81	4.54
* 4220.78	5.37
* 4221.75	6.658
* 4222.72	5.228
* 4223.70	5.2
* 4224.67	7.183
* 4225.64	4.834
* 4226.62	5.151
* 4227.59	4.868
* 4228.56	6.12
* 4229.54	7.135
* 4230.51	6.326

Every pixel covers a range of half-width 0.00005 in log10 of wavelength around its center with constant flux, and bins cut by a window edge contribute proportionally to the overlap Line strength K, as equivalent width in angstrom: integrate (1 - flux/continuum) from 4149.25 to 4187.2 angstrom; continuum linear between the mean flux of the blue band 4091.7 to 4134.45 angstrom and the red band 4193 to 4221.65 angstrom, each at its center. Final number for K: 3.03 angstrom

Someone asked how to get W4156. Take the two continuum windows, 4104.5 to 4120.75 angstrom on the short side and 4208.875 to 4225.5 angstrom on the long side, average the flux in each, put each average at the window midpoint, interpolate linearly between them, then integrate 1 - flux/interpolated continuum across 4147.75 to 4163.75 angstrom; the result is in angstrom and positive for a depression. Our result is 2.1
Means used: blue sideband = 6.12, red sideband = 5.68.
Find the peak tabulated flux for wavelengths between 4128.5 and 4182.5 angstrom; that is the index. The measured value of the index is 7.838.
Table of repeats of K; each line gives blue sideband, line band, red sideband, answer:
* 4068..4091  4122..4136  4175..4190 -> 0.6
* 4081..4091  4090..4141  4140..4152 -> -4.4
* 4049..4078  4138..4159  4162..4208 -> 2.3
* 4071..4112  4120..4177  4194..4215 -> 3.7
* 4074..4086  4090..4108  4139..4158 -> -0.4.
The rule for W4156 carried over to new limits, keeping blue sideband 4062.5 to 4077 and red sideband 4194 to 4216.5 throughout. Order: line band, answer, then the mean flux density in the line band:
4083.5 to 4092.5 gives -0.6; 6.25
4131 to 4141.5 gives 0.2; 5.67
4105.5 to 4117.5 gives -1.0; 6.3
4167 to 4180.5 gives 1.6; 5.06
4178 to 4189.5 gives 0.8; 5.35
